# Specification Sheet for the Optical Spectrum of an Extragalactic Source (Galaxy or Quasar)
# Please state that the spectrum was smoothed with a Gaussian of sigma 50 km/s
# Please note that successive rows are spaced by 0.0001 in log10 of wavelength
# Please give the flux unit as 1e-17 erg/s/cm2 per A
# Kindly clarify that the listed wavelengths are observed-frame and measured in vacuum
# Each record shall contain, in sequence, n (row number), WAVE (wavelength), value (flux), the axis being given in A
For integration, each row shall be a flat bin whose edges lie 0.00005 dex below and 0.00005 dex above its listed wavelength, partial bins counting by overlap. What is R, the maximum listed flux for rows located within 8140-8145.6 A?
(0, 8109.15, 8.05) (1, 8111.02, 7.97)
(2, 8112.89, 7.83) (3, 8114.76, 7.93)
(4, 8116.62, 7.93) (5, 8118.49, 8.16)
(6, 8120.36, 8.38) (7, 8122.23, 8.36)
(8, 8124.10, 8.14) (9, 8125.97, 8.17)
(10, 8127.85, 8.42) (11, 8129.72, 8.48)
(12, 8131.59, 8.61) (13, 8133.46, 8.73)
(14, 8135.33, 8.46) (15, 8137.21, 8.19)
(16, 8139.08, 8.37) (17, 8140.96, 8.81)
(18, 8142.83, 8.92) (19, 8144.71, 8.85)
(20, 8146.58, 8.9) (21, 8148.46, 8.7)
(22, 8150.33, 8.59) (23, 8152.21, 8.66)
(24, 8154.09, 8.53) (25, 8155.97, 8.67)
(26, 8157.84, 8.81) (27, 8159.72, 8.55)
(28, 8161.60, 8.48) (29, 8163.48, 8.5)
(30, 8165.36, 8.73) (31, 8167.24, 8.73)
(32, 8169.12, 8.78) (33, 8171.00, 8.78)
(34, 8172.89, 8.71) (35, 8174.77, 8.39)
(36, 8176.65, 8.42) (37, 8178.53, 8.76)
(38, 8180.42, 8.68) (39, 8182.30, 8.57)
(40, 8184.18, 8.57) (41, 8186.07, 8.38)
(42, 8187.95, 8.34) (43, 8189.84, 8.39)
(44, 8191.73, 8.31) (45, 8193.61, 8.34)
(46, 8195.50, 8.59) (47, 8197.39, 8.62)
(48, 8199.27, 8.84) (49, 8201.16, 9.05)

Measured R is 8.92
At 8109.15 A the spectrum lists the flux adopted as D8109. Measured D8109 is 8.05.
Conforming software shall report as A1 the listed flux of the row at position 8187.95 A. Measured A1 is 8.34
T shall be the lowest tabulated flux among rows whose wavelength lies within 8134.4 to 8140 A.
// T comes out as 8.19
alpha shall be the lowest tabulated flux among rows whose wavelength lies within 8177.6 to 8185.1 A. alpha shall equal 8.57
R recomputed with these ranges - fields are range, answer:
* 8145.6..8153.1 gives 8.9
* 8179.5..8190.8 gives 8.68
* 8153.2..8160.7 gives 8.81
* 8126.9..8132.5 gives 8.61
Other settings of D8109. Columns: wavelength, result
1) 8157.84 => 8.81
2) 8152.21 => 8.66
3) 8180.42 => 8.68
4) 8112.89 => 7.83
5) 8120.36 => 8.38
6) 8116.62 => 7.93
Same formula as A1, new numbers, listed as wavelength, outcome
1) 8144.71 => 8.85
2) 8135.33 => 8.46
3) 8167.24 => 8.73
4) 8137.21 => 8.19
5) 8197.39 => 8.62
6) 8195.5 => 8.59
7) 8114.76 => 7.93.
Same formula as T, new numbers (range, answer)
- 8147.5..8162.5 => 8.48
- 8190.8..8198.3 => 8.31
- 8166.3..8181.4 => 8.39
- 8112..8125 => 7.83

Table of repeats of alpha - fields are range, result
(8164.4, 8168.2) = 8.73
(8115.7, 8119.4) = 7.93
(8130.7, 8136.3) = 8.46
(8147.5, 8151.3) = 8.59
